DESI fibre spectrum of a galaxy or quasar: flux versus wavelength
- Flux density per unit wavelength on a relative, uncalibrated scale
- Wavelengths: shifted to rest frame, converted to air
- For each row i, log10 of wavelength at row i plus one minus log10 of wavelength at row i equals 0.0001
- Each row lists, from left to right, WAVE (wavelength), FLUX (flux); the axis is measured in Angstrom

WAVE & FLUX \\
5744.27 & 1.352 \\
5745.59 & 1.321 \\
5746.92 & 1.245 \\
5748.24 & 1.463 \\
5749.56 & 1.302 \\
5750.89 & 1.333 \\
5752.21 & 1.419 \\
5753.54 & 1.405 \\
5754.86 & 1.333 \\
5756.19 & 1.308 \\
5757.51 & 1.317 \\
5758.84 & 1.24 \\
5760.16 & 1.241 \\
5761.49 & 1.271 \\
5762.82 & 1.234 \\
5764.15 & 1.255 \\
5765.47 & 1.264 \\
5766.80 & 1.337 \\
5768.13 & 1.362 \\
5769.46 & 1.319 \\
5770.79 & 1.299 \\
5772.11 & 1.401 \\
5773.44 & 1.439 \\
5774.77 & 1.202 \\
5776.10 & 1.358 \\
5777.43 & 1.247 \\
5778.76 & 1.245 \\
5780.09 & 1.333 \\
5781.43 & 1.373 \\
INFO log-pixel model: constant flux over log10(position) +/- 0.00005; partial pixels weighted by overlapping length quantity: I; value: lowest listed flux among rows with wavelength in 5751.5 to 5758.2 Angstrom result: 1.308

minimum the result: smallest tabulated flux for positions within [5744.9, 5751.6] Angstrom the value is 1.245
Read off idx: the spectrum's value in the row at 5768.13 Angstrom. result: 1.362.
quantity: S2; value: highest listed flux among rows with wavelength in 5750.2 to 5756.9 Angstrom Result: 1.419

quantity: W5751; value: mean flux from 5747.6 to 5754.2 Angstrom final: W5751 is 1.38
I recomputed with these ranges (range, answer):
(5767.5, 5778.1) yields 1.202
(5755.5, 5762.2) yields 1.24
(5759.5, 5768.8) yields 1.234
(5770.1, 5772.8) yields 1.299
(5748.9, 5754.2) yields 1.302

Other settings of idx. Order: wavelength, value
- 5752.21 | 1.419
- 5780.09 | 1.333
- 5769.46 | 1.319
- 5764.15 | 1.255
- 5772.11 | 1.401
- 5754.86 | 1.333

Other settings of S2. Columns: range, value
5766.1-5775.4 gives 1.439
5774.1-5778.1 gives 1.358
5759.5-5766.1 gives 1.271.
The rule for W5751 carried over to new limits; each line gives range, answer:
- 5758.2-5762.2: 1.25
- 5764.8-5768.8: 1.32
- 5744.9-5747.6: 1.28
